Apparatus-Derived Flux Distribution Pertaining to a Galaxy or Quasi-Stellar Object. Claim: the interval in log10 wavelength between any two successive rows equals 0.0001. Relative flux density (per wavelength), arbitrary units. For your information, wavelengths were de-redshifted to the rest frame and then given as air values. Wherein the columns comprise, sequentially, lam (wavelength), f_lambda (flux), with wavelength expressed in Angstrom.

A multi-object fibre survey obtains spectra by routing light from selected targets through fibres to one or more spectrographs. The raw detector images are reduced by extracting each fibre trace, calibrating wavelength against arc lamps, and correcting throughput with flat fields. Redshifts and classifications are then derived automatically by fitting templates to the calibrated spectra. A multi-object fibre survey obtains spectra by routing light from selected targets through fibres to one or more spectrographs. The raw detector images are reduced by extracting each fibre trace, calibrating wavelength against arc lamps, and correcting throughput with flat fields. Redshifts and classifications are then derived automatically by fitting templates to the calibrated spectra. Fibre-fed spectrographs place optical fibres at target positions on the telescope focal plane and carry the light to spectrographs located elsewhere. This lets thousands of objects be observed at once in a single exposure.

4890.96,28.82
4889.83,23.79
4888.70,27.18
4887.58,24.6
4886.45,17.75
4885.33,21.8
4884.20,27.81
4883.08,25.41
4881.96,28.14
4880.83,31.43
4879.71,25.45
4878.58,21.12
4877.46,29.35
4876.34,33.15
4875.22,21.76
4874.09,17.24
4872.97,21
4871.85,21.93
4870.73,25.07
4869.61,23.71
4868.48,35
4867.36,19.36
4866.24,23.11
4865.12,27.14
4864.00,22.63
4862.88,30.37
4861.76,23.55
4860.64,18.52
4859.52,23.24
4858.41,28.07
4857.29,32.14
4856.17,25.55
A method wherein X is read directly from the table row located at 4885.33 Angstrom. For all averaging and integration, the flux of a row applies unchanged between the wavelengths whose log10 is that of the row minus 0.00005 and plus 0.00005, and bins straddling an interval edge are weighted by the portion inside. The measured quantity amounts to 21.8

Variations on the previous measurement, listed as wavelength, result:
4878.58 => 21.12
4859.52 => 23.24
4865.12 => 27.14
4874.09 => 17.24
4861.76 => 23.55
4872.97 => 21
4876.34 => 33.15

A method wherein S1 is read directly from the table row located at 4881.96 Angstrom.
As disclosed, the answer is 28.14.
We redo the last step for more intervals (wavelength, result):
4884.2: 27.81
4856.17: 25.55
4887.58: 24.6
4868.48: 35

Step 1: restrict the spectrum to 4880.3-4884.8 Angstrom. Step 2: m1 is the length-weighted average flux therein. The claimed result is 28.1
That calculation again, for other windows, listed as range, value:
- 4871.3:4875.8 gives 20.5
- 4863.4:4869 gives 25.4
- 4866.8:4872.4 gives 25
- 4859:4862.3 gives 21.7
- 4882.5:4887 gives 23.3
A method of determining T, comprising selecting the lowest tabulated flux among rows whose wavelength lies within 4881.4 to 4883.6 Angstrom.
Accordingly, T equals 25.41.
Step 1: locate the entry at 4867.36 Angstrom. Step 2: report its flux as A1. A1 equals 19.36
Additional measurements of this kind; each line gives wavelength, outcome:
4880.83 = 31.43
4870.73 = 25.07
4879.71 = 25.45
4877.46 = 29.35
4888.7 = 27.18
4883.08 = 25.41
